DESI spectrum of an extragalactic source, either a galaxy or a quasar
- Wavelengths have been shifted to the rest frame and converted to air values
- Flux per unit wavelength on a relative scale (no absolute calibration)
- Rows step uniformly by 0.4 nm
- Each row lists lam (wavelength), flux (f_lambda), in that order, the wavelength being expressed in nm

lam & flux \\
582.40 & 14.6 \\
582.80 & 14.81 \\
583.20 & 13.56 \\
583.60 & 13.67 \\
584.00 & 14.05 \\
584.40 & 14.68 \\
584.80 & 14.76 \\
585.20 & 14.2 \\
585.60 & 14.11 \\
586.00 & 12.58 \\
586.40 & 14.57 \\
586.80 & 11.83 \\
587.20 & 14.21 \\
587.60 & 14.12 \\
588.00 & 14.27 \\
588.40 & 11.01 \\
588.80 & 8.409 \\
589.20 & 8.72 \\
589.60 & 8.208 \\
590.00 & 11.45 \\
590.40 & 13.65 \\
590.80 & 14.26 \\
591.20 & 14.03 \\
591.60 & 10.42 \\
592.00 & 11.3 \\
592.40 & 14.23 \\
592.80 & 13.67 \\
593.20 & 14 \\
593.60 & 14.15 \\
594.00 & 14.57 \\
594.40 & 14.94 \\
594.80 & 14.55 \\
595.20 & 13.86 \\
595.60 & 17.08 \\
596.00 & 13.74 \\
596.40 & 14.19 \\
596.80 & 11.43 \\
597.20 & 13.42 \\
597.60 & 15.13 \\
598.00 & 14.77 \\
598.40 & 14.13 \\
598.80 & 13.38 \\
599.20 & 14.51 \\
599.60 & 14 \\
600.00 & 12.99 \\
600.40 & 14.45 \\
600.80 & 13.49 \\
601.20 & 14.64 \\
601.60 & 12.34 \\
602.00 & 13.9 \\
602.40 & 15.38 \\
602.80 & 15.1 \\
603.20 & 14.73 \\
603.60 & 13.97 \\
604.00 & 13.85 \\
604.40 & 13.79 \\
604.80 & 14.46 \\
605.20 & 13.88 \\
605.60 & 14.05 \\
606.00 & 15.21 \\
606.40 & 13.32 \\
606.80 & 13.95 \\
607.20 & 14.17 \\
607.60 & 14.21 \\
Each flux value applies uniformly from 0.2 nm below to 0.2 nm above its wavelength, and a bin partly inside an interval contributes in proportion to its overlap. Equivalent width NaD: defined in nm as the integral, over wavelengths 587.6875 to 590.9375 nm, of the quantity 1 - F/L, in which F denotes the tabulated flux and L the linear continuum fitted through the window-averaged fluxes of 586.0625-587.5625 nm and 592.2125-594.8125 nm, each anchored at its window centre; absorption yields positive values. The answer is 0.59 nm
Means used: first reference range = 13.5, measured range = 11.3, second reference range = 14.3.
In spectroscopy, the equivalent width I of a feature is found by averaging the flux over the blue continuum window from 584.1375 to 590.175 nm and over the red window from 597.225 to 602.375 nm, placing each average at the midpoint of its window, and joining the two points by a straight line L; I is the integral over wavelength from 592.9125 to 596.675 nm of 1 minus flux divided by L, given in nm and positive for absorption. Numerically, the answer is -0.301 nm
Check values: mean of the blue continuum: 12.5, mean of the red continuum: 14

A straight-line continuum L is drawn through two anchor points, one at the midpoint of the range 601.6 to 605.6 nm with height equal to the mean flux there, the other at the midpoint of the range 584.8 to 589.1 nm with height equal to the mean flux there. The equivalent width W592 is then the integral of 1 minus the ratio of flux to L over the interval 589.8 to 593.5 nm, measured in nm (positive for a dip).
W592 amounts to 0.07 nm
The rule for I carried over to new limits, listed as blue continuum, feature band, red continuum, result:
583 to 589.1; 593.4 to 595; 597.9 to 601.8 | -0.11 nm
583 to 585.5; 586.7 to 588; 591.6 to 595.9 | 0.04 nm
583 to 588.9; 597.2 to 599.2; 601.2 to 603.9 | -0.03 nm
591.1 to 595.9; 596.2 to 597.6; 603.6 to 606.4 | 0.06 nm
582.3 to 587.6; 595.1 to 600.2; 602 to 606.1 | 0.07 nm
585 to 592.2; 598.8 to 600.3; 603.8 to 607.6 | -0.04 nm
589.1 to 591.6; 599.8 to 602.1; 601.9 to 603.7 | 0.10 nm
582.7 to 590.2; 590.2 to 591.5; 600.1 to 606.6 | -0.06 nm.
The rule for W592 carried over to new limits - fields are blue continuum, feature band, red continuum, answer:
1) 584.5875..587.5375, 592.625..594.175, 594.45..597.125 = 0.00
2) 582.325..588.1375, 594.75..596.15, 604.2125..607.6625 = -0.08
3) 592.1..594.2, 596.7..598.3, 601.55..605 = 0.03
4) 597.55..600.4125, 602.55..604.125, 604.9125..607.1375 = -0.04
